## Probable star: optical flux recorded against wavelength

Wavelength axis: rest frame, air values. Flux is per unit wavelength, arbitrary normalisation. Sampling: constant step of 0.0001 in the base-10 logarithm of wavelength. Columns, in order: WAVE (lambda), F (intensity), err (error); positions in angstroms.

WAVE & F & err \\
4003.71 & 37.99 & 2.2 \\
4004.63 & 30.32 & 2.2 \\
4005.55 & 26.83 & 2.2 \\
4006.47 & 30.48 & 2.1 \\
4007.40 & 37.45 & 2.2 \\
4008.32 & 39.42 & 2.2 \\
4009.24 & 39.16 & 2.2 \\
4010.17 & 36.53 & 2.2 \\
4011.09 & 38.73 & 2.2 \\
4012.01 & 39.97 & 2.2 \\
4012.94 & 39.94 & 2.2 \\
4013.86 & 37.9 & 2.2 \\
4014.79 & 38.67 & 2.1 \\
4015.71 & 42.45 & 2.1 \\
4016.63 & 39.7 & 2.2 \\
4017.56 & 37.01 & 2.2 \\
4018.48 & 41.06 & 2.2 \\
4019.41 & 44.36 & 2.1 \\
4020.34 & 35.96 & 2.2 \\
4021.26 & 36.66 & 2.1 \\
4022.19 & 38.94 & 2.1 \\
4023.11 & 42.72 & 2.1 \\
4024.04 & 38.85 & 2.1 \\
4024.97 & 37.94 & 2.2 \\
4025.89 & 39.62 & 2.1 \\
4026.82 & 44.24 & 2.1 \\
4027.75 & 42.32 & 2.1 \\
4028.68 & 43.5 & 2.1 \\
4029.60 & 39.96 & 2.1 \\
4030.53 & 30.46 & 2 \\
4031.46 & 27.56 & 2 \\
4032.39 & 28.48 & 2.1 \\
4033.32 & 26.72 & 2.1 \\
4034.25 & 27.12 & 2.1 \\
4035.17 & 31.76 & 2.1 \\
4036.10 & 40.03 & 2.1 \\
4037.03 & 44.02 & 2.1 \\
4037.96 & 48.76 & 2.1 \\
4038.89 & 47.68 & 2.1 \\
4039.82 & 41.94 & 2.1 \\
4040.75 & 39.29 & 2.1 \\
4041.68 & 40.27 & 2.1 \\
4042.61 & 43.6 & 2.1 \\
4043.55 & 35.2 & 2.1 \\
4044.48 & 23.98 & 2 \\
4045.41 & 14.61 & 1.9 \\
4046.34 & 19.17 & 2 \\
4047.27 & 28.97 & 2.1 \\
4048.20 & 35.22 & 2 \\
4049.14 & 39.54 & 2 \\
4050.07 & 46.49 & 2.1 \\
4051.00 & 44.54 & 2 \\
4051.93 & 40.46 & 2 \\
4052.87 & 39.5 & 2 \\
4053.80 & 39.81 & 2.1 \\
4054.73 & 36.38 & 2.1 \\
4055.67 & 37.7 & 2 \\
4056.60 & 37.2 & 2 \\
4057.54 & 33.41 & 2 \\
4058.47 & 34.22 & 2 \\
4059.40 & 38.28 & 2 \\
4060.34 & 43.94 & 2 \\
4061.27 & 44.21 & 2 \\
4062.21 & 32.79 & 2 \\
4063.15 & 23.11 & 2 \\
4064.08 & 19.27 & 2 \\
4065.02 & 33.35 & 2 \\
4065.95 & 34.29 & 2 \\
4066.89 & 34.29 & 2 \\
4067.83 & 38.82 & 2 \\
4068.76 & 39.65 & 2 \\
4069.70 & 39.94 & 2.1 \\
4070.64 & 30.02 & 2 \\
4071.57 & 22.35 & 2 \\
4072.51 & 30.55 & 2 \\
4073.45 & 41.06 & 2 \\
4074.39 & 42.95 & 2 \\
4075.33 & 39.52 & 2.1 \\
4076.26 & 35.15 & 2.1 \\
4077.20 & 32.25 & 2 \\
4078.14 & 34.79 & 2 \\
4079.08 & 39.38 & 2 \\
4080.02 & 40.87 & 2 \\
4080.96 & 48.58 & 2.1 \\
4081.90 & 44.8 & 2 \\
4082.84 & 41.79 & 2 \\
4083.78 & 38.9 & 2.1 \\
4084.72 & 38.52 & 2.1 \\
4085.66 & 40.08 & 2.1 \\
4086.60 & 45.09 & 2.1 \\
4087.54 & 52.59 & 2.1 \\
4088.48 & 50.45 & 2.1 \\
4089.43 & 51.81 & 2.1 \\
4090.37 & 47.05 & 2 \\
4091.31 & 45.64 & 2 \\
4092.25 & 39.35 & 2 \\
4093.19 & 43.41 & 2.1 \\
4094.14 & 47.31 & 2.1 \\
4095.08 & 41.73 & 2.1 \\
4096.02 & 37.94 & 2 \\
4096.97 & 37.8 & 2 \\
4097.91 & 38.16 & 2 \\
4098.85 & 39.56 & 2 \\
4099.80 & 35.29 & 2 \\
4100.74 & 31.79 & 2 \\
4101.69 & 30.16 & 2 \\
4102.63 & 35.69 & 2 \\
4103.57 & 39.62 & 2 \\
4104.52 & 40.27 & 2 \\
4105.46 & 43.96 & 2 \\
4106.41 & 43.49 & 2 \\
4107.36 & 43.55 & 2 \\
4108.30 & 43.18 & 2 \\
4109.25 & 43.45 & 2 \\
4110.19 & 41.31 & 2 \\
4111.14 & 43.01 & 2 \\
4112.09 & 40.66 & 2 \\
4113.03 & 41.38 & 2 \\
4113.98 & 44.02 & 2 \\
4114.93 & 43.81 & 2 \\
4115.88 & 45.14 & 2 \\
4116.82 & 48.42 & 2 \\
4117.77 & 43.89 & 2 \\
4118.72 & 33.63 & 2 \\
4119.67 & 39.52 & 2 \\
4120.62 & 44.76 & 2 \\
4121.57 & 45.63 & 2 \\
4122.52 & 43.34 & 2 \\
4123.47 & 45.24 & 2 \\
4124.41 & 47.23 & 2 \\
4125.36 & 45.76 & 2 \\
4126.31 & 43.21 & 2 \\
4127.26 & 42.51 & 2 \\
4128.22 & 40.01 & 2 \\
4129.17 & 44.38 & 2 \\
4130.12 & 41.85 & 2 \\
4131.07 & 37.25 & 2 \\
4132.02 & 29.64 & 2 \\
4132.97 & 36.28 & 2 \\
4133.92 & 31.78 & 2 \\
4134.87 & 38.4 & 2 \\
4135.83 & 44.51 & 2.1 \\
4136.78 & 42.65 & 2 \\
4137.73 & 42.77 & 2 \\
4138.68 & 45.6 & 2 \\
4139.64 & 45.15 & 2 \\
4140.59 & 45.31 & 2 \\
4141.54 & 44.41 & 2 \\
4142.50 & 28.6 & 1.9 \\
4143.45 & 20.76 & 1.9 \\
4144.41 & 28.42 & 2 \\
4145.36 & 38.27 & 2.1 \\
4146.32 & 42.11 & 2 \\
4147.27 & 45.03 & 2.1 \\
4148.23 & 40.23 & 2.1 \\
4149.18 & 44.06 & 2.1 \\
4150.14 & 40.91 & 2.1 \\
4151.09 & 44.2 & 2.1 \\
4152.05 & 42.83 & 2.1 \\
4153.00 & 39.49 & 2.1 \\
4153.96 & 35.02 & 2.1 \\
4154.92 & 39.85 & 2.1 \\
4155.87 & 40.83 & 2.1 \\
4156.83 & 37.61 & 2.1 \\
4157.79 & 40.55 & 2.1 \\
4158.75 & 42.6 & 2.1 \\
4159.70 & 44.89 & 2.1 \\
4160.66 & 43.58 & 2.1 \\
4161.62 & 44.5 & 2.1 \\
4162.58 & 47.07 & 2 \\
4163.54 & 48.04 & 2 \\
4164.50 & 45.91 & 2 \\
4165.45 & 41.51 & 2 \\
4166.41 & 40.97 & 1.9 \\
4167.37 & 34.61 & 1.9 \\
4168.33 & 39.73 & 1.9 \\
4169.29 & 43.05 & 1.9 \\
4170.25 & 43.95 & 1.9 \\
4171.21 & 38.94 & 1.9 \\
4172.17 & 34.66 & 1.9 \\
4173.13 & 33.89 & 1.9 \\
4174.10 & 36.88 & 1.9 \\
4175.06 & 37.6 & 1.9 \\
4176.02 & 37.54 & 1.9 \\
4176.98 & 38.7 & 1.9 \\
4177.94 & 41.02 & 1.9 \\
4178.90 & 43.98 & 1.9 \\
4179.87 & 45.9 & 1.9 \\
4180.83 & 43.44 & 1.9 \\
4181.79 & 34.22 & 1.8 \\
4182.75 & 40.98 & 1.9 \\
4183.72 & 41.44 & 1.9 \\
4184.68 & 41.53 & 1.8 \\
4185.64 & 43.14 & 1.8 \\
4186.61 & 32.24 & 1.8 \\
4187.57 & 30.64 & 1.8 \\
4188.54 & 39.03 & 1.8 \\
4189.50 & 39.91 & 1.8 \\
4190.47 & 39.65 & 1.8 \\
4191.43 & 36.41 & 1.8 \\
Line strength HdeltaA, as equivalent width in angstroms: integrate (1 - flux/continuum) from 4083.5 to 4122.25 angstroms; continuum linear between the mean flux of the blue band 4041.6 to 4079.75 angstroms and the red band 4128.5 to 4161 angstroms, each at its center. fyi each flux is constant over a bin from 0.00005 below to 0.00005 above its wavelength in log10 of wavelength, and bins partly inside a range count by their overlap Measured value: -4.8 angstroms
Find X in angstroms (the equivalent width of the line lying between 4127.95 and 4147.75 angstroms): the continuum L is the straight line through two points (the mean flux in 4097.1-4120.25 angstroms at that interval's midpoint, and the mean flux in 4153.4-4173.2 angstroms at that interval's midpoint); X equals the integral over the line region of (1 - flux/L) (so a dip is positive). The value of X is 1.0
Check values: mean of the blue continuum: 40.5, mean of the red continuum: 41.2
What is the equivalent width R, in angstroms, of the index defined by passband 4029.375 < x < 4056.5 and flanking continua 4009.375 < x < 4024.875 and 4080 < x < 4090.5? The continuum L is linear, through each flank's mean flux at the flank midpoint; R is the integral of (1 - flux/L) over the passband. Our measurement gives 3.7 angstroms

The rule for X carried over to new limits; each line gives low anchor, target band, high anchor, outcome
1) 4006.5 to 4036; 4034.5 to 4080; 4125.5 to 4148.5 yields 2.3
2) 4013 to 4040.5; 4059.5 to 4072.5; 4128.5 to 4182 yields 1.8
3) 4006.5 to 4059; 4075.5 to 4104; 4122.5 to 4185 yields -1.4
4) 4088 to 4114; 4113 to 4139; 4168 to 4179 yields -0.8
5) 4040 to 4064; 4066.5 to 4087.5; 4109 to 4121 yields -0.1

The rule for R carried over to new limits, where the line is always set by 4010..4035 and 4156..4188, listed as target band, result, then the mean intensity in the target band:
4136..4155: 0.1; 39.9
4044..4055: 1.2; 34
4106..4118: -1.3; 43.5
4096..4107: 0.4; 37.8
